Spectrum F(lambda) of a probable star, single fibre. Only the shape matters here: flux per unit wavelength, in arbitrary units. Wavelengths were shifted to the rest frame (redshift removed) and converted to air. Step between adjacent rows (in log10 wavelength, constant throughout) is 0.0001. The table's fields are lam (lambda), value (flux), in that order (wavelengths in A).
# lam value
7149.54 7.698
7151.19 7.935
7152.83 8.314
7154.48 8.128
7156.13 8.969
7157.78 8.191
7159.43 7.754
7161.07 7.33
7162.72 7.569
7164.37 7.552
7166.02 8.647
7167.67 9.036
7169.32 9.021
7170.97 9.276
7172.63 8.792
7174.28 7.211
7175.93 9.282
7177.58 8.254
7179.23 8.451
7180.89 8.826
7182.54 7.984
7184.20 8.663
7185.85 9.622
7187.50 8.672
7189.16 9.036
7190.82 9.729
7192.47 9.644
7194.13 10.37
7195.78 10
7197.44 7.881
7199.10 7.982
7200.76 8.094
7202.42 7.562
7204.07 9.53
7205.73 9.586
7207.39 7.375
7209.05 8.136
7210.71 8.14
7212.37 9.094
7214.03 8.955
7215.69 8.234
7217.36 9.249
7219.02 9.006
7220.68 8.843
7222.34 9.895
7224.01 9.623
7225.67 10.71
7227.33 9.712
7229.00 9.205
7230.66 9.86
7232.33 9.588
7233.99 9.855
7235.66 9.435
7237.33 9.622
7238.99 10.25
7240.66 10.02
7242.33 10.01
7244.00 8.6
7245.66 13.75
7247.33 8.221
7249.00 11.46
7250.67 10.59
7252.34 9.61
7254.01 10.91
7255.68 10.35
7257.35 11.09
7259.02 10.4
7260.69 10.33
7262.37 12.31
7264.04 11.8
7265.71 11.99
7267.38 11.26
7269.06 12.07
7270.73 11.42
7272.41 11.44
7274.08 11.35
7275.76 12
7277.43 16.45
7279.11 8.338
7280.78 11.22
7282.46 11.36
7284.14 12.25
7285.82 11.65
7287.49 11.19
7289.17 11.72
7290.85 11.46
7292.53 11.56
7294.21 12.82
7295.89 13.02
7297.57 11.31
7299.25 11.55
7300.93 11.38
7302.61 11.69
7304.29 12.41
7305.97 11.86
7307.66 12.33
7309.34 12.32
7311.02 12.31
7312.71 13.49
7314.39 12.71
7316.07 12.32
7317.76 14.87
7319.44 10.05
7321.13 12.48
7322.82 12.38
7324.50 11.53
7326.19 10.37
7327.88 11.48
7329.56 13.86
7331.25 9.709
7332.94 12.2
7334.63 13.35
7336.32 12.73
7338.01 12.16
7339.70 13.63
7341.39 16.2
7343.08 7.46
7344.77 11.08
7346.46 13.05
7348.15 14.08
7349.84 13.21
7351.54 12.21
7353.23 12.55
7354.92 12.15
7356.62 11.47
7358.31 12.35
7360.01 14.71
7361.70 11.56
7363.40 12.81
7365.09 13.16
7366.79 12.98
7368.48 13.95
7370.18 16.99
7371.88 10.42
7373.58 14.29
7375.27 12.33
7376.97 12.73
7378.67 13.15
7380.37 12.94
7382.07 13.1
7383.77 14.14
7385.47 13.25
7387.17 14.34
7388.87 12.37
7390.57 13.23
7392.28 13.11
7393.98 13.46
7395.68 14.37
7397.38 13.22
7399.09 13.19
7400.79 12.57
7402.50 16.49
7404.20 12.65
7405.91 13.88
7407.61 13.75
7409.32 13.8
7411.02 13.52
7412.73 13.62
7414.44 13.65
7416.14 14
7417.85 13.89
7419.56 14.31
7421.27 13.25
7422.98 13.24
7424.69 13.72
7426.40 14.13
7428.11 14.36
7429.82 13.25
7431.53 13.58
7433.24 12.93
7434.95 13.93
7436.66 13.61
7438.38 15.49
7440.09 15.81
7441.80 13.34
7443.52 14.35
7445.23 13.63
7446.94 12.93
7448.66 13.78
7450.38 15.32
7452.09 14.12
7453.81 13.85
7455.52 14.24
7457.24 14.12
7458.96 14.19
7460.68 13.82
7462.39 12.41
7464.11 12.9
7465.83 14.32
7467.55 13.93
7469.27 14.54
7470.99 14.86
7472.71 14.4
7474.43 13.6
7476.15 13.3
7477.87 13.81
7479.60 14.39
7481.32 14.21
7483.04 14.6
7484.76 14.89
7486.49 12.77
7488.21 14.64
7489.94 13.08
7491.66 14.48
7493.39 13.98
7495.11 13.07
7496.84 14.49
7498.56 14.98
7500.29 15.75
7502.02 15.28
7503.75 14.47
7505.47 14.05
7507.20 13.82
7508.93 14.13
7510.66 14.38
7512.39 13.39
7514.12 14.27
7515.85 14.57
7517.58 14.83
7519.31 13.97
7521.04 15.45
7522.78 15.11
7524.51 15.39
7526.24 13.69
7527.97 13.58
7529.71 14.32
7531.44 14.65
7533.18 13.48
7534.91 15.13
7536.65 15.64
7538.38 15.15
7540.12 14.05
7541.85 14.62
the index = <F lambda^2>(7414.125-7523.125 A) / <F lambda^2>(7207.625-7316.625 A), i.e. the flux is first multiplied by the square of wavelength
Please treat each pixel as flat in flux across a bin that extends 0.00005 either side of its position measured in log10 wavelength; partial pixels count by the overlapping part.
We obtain 1.37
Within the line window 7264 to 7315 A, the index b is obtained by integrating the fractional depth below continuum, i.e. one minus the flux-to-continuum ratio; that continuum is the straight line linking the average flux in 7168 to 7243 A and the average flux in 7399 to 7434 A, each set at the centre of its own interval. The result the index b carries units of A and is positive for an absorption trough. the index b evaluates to -4.7 A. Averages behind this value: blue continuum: 9.07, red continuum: 13.7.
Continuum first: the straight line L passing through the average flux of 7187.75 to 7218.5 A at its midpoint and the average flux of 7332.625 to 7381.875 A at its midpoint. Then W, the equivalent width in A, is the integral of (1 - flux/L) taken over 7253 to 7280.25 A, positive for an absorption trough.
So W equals -2.6 A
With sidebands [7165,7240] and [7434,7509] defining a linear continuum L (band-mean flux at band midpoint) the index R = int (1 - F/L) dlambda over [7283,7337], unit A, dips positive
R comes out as -4.9 A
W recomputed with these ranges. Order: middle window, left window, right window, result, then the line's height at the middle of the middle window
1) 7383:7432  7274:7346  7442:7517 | -1.6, 13.2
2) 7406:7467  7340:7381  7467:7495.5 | -1.2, 13.6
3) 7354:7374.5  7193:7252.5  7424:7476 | -1.4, 12.2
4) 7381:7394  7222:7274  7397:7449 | -0.2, 13.1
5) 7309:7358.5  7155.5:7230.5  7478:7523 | -4.4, 11.3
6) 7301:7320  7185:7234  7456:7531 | -2.6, 10.9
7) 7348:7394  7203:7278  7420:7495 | -2.3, 12.5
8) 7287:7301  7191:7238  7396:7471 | -1.3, 10.8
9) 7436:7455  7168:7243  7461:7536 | -1.3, 13.3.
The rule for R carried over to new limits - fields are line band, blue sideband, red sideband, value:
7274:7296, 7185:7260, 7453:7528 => -2.64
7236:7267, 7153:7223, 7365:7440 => -1.50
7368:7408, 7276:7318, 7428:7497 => -1.09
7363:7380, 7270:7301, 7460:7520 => -0.69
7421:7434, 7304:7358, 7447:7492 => -0.09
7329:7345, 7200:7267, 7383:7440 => -0.23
